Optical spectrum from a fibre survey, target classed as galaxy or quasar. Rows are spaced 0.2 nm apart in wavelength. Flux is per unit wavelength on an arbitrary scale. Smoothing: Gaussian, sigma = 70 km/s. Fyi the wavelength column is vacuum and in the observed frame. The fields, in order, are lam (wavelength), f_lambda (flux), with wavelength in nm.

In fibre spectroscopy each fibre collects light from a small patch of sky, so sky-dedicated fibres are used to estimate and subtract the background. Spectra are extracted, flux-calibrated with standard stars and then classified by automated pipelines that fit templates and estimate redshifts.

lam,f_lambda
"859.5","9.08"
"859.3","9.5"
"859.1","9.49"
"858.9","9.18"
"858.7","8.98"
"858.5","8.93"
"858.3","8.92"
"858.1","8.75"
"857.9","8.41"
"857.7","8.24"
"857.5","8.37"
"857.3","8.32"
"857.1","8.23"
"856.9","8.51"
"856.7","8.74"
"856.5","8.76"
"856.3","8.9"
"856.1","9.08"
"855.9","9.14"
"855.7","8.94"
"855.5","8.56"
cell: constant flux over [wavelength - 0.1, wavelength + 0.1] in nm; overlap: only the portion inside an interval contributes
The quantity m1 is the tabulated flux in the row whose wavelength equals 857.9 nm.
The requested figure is 8.41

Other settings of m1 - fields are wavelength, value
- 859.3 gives 9.5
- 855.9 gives 9.14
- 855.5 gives 8.56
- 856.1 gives 9.08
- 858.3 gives 8.92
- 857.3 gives 8.32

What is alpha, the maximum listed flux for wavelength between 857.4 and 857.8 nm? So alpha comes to 8.37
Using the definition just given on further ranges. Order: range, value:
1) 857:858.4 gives 8.92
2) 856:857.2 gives 9.08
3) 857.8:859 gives 9.18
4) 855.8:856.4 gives 9.14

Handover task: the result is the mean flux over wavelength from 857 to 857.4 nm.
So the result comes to 8.28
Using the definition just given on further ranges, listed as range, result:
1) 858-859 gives 8.95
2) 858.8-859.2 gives 9.34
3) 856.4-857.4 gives 8.51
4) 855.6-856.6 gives 8.96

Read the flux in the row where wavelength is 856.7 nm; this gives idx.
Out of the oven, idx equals 8.74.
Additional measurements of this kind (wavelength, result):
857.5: 8.37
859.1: 9.49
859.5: 9.08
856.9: 8.51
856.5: 8.76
